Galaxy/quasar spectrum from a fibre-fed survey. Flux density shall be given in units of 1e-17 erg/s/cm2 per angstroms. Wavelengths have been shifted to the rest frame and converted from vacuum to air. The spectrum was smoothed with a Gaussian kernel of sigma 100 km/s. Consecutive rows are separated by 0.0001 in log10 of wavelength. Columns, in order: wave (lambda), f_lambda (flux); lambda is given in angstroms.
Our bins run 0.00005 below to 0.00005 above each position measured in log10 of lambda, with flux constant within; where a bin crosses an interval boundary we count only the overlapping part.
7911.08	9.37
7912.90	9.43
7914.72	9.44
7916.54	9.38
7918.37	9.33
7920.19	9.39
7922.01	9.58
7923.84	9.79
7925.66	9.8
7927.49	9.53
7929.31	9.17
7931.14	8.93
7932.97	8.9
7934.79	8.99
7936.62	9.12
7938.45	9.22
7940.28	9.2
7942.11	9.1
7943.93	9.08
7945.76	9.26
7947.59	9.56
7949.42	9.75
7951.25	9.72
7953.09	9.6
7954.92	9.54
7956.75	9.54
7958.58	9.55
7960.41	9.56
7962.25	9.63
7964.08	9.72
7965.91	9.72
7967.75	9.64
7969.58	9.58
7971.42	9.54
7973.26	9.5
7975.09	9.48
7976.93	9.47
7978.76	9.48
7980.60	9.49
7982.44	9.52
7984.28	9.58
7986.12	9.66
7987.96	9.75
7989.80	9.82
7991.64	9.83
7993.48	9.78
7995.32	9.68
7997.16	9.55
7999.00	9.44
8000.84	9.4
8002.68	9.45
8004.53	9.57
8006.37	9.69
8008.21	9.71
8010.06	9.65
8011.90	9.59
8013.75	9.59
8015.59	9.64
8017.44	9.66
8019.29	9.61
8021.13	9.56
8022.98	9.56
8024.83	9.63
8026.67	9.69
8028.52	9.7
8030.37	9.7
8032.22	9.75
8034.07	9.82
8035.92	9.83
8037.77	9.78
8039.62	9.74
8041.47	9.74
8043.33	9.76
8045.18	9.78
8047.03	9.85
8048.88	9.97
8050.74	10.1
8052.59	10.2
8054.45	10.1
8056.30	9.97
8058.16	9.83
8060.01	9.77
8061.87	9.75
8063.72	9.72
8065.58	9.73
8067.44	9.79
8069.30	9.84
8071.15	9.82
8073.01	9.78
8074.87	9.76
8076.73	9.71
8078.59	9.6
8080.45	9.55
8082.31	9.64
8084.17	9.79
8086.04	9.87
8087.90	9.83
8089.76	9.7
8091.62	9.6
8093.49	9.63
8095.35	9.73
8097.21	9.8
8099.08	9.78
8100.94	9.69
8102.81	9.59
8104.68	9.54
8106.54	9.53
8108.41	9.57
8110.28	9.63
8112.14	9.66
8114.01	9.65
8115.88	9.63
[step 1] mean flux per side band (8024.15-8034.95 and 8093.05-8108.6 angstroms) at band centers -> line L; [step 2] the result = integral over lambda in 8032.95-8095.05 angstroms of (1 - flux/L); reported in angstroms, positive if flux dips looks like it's -0.7 angstroms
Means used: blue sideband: 9.72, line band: 9.8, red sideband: 9.66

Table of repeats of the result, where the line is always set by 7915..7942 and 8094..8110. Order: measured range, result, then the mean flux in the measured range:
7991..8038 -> -0.84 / 9.65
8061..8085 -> -0.34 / 9.73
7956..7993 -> -0.82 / 9.6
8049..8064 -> -0.60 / 9.94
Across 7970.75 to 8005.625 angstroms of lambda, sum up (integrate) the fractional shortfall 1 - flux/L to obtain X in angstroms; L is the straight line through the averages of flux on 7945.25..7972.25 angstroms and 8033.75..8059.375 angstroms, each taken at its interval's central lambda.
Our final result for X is 0.4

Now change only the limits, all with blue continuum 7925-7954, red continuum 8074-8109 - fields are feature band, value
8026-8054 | -0.8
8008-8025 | -0.2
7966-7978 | -0.2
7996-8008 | -0.1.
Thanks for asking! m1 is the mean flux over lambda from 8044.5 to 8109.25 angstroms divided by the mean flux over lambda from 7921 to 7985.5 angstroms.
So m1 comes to 1.0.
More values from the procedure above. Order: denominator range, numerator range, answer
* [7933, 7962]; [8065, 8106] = 1.04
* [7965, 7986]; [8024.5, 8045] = 1.02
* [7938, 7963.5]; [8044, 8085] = 1.04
